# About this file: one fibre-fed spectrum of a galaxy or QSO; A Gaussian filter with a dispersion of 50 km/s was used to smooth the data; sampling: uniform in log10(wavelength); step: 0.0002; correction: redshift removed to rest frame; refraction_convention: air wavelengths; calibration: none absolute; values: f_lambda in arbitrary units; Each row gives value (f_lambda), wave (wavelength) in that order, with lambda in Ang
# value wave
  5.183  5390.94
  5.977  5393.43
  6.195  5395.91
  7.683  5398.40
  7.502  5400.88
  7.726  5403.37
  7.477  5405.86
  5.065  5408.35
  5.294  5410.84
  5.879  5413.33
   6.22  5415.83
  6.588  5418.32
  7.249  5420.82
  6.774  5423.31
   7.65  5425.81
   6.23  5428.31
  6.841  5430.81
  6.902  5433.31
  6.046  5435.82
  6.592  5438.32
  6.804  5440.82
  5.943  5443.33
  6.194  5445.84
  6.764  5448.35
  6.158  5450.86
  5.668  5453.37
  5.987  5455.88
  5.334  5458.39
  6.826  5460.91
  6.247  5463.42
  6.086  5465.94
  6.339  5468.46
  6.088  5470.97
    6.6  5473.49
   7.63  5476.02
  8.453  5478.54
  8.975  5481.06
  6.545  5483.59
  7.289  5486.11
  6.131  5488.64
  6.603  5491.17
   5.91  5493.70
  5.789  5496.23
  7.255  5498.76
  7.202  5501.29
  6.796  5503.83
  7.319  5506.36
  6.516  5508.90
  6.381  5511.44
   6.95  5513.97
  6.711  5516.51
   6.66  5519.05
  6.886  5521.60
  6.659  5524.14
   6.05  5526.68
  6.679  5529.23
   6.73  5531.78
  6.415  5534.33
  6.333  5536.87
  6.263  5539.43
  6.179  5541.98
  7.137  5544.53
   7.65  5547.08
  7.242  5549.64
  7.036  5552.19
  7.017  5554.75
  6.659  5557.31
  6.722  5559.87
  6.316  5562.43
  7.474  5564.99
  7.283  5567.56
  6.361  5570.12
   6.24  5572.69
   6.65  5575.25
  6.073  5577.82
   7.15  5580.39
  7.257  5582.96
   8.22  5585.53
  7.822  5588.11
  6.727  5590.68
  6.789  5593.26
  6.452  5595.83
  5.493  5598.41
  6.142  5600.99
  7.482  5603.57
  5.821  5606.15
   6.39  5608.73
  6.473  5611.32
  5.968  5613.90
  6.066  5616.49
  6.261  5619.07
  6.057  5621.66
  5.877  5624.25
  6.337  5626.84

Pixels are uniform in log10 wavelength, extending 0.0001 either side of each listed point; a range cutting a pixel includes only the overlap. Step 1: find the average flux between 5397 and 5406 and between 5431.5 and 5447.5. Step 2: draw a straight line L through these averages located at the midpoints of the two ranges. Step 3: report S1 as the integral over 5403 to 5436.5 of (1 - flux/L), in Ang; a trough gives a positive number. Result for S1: 2.2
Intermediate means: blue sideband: 7.59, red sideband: 6.44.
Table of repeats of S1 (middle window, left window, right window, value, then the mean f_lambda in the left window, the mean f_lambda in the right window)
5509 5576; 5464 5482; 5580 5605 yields 2.78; 7.1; 6.94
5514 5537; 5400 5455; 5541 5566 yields 0.84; 6.51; 6.95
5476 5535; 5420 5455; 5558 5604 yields -1.59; 6.54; 6.8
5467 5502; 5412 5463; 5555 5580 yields -2.09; 6.43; 6.68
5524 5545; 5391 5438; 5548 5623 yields 0.61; 6.59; 6.68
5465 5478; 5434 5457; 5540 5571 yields -0.51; 6.26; 6.92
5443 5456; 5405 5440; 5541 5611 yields 0.78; 6.48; 6.8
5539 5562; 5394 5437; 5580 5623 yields -0.90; 6.66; 6.61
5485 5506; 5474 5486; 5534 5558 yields 2.47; 7.76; 6.81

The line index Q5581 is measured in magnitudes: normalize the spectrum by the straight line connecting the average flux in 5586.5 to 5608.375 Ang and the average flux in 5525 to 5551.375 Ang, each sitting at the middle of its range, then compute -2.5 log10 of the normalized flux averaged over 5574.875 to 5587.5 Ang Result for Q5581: -0.08 mag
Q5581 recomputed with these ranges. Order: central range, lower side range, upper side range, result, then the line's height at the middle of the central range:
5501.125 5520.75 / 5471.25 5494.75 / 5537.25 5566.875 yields 0.03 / 7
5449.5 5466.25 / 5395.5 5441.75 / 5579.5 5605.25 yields 0.12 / 6.73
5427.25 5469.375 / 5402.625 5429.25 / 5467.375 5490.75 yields 0.09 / 6.83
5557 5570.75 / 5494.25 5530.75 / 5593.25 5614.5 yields -0.06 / 6.48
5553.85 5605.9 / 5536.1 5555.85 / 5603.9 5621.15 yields -0.04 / 6.54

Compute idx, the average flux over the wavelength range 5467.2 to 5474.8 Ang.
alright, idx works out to 6.35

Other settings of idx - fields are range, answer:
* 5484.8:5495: 6.48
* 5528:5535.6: 6.61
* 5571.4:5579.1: 6.32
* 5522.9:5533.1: 6.53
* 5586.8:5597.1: 6.95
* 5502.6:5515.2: 6.8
